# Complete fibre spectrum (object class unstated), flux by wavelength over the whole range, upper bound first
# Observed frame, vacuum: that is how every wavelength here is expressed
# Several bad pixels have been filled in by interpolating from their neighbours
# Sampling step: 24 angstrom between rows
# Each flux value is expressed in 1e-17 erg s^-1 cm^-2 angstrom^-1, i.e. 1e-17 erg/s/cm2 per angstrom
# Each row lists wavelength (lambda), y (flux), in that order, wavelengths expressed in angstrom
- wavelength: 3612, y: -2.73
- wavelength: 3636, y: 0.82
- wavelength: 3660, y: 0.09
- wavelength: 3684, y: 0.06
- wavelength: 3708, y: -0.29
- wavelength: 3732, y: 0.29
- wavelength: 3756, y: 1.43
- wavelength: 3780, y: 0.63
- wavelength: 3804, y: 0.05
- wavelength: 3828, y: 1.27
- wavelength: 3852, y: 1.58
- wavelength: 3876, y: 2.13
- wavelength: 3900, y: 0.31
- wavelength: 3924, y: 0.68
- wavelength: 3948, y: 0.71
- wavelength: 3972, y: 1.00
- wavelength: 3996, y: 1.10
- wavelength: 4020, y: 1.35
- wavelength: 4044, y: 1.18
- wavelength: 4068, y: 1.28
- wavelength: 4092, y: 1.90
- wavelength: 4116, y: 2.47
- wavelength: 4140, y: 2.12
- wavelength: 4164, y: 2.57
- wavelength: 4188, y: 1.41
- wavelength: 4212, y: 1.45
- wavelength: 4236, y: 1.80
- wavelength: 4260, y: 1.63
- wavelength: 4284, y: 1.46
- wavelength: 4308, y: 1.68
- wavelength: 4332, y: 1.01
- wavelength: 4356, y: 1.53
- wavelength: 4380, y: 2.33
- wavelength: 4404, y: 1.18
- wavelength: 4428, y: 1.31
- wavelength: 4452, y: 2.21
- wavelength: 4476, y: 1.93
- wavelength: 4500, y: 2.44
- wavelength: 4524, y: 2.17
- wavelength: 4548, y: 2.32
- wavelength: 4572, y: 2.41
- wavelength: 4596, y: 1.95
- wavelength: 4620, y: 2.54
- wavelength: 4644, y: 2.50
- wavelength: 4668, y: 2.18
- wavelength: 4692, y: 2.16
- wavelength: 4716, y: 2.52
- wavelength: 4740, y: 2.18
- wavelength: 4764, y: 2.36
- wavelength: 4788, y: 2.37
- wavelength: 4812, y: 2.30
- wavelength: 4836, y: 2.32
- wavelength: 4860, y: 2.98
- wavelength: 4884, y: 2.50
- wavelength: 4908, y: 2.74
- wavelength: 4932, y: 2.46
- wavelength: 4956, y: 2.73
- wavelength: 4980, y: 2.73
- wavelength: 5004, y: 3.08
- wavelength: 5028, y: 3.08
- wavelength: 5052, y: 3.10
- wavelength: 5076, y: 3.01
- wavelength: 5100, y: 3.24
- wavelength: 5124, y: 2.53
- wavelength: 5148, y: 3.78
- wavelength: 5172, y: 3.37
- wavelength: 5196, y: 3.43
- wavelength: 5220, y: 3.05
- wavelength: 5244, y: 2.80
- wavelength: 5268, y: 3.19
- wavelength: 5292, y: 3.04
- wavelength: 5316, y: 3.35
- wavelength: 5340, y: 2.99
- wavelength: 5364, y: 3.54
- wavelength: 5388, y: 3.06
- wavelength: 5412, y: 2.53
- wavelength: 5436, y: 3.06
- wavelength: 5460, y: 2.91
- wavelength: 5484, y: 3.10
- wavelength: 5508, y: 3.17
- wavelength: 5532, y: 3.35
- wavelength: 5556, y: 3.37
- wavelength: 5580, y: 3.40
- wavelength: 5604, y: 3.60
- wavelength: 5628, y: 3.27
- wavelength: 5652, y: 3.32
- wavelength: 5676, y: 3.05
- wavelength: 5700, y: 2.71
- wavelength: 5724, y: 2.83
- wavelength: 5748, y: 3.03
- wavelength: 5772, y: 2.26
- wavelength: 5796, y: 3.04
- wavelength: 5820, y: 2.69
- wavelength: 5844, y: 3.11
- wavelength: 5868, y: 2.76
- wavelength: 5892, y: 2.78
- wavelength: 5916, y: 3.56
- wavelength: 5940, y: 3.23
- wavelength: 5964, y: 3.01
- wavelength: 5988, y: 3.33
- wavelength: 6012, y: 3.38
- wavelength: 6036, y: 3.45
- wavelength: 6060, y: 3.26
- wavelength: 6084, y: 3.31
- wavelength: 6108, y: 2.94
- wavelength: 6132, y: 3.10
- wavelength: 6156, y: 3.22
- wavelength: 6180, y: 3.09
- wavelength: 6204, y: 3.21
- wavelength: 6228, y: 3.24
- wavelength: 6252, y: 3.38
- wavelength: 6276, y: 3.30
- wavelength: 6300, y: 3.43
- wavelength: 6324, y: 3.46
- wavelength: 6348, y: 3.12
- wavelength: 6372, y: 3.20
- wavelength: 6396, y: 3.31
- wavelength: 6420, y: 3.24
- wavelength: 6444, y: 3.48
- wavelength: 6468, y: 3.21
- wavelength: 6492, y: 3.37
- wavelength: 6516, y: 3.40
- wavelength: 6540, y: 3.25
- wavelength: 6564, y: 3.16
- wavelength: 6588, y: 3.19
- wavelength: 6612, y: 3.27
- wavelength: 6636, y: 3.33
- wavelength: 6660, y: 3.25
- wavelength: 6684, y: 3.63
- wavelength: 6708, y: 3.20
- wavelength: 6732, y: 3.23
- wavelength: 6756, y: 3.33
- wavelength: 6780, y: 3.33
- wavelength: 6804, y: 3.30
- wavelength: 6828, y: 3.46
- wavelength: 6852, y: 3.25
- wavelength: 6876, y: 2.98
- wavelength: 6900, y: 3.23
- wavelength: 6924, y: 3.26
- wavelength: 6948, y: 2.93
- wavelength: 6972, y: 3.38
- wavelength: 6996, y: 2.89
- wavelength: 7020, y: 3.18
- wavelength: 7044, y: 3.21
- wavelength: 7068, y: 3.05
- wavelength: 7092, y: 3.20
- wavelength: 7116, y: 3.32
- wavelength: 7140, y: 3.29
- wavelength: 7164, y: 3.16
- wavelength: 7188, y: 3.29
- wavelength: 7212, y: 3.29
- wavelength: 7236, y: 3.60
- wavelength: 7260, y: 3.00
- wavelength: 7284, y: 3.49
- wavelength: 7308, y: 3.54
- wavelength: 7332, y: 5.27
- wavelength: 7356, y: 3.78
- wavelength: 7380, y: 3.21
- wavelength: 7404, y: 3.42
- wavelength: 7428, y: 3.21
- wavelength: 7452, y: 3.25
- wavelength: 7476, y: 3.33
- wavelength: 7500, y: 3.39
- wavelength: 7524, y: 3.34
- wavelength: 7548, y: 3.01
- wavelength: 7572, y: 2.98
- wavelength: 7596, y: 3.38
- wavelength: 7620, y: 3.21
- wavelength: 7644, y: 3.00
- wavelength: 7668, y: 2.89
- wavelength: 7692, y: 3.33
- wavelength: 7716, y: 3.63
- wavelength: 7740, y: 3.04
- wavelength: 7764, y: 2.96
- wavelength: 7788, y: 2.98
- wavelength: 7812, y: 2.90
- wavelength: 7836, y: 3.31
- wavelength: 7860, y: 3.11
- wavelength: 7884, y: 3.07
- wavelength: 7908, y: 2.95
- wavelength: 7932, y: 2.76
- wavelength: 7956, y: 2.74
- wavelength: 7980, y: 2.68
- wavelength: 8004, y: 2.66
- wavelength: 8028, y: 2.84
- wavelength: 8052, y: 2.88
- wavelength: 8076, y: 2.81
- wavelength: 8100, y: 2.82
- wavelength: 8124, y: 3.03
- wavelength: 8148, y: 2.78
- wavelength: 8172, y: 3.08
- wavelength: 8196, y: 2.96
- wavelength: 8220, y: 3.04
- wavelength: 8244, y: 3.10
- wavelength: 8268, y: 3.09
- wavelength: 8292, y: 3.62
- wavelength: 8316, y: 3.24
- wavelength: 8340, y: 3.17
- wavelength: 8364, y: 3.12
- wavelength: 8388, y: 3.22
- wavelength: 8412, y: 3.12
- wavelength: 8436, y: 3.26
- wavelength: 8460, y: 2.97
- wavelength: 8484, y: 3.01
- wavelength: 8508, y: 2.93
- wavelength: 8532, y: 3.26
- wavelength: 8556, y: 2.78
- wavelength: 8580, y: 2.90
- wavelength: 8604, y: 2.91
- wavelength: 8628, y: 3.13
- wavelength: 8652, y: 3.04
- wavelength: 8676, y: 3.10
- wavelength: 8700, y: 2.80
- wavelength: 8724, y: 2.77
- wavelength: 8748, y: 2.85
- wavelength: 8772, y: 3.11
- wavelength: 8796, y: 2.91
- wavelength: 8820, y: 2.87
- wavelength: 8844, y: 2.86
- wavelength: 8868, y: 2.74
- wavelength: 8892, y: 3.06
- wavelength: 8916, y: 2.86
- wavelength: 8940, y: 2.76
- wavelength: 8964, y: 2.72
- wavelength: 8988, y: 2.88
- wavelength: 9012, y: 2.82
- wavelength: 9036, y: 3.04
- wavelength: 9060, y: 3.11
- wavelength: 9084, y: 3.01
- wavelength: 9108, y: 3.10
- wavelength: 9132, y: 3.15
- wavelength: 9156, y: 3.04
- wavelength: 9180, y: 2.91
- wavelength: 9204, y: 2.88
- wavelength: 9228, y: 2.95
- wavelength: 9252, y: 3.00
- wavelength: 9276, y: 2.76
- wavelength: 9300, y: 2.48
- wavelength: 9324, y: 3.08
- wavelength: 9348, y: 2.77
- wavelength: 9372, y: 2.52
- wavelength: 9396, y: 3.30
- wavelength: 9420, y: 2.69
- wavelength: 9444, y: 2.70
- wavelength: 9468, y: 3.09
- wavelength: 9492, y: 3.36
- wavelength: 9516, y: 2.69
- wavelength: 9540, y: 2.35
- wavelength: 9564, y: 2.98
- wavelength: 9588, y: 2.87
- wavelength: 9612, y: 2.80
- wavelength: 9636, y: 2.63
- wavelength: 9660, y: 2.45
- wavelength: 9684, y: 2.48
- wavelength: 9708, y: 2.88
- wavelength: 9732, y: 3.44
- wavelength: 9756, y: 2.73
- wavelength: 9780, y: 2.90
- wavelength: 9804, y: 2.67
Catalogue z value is 0.12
